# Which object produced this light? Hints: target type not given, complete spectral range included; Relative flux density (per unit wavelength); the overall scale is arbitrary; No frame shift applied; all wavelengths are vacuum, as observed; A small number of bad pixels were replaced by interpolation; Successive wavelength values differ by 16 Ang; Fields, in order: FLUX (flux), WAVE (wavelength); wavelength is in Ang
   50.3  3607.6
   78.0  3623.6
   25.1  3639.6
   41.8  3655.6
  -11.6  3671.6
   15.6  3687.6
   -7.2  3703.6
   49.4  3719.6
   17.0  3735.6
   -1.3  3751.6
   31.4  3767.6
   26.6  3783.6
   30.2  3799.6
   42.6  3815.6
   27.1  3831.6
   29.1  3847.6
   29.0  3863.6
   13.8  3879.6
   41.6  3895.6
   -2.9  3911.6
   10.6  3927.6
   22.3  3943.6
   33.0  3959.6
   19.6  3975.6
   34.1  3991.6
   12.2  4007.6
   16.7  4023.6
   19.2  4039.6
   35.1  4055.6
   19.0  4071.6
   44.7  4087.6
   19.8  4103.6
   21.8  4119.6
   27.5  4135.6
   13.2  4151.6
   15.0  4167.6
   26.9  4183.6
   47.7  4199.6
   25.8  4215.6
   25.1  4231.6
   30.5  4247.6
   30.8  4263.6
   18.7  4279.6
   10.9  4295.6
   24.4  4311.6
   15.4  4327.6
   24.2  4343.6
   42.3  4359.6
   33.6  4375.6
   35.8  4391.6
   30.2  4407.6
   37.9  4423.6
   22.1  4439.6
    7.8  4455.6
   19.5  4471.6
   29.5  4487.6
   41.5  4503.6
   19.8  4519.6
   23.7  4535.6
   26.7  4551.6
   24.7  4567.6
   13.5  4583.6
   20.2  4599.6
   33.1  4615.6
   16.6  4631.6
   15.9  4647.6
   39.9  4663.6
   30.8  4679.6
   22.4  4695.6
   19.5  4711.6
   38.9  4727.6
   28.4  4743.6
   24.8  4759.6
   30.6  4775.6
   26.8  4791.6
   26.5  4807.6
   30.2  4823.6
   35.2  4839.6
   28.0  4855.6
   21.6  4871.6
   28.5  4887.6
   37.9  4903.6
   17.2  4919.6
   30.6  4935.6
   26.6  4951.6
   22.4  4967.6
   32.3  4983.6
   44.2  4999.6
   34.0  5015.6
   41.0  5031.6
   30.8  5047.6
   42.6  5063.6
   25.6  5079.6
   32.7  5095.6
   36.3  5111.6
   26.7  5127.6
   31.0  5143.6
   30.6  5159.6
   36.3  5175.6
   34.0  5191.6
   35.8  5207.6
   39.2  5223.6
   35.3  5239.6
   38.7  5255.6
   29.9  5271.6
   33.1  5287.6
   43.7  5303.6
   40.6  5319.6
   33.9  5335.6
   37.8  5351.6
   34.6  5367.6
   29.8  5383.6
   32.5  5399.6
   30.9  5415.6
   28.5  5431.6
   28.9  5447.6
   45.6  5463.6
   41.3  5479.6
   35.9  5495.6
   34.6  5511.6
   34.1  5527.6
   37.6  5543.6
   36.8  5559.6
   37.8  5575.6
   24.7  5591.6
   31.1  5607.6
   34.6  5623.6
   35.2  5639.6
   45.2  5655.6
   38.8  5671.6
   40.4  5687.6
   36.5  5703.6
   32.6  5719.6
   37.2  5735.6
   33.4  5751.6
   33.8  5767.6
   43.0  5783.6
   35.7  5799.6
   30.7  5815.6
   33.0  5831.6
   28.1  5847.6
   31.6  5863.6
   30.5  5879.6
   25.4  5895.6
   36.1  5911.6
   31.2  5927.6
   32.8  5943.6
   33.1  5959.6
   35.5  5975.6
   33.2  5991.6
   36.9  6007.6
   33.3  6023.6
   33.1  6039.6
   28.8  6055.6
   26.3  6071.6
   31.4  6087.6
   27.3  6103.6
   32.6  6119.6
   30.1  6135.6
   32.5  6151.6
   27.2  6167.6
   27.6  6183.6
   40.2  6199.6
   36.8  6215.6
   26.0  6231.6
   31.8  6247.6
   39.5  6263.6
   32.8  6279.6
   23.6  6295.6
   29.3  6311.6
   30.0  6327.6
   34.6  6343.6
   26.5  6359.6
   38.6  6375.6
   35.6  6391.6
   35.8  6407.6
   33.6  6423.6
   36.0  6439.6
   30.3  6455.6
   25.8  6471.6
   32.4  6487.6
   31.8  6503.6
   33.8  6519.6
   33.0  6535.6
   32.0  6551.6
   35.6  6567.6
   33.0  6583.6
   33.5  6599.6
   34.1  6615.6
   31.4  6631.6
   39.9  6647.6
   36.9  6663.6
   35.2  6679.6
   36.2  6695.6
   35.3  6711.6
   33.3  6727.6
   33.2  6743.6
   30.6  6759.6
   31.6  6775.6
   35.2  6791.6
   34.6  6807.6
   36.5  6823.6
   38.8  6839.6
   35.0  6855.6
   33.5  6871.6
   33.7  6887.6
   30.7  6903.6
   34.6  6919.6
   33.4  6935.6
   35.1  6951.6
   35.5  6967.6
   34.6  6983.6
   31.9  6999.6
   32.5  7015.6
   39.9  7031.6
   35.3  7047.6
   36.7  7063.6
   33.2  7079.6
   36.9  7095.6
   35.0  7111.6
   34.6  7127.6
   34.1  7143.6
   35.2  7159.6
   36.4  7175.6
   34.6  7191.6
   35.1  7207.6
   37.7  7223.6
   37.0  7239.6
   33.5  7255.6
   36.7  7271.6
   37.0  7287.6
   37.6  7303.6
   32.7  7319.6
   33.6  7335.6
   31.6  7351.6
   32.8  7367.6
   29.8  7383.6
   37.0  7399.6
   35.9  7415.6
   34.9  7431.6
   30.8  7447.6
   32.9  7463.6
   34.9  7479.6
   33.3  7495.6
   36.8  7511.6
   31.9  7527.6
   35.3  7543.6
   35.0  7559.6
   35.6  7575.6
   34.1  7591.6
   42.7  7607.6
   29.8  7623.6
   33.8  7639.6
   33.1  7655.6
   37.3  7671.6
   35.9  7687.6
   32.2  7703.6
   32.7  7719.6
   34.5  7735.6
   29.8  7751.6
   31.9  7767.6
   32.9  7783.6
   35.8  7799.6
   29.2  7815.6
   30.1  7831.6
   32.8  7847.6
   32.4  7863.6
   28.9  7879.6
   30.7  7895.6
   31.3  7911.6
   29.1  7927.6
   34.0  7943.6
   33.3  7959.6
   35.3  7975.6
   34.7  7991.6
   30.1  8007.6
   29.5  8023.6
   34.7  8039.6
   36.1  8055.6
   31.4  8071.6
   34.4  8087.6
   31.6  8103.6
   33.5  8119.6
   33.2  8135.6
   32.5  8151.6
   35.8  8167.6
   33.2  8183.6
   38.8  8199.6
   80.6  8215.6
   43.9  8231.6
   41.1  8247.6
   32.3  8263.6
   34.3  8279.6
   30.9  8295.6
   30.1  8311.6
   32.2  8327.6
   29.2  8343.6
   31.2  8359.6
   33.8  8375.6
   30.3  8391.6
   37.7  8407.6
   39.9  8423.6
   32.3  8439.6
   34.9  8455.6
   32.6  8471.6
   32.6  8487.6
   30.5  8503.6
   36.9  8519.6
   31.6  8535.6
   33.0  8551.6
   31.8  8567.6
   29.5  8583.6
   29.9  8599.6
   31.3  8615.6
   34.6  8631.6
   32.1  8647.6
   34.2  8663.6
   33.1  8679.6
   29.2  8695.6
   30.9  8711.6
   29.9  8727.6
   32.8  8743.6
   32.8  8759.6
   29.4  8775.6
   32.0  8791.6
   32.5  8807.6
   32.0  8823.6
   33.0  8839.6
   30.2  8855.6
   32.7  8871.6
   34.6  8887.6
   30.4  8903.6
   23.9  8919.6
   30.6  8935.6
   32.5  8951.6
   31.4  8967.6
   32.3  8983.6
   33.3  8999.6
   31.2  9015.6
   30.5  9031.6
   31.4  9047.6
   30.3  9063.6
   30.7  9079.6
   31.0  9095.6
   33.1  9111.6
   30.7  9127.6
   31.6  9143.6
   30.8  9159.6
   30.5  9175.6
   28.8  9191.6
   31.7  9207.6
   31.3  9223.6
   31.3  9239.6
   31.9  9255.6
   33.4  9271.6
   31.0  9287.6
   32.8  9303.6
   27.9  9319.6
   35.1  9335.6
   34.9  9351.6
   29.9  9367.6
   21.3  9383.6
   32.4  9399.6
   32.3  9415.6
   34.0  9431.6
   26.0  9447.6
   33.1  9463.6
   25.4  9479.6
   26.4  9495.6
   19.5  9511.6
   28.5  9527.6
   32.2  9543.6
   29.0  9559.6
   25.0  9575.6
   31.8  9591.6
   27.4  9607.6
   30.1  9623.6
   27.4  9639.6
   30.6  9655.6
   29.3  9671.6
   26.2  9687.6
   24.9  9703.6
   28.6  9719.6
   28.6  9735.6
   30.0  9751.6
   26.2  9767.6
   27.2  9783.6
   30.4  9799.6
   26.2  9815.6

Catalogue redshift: 0.251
